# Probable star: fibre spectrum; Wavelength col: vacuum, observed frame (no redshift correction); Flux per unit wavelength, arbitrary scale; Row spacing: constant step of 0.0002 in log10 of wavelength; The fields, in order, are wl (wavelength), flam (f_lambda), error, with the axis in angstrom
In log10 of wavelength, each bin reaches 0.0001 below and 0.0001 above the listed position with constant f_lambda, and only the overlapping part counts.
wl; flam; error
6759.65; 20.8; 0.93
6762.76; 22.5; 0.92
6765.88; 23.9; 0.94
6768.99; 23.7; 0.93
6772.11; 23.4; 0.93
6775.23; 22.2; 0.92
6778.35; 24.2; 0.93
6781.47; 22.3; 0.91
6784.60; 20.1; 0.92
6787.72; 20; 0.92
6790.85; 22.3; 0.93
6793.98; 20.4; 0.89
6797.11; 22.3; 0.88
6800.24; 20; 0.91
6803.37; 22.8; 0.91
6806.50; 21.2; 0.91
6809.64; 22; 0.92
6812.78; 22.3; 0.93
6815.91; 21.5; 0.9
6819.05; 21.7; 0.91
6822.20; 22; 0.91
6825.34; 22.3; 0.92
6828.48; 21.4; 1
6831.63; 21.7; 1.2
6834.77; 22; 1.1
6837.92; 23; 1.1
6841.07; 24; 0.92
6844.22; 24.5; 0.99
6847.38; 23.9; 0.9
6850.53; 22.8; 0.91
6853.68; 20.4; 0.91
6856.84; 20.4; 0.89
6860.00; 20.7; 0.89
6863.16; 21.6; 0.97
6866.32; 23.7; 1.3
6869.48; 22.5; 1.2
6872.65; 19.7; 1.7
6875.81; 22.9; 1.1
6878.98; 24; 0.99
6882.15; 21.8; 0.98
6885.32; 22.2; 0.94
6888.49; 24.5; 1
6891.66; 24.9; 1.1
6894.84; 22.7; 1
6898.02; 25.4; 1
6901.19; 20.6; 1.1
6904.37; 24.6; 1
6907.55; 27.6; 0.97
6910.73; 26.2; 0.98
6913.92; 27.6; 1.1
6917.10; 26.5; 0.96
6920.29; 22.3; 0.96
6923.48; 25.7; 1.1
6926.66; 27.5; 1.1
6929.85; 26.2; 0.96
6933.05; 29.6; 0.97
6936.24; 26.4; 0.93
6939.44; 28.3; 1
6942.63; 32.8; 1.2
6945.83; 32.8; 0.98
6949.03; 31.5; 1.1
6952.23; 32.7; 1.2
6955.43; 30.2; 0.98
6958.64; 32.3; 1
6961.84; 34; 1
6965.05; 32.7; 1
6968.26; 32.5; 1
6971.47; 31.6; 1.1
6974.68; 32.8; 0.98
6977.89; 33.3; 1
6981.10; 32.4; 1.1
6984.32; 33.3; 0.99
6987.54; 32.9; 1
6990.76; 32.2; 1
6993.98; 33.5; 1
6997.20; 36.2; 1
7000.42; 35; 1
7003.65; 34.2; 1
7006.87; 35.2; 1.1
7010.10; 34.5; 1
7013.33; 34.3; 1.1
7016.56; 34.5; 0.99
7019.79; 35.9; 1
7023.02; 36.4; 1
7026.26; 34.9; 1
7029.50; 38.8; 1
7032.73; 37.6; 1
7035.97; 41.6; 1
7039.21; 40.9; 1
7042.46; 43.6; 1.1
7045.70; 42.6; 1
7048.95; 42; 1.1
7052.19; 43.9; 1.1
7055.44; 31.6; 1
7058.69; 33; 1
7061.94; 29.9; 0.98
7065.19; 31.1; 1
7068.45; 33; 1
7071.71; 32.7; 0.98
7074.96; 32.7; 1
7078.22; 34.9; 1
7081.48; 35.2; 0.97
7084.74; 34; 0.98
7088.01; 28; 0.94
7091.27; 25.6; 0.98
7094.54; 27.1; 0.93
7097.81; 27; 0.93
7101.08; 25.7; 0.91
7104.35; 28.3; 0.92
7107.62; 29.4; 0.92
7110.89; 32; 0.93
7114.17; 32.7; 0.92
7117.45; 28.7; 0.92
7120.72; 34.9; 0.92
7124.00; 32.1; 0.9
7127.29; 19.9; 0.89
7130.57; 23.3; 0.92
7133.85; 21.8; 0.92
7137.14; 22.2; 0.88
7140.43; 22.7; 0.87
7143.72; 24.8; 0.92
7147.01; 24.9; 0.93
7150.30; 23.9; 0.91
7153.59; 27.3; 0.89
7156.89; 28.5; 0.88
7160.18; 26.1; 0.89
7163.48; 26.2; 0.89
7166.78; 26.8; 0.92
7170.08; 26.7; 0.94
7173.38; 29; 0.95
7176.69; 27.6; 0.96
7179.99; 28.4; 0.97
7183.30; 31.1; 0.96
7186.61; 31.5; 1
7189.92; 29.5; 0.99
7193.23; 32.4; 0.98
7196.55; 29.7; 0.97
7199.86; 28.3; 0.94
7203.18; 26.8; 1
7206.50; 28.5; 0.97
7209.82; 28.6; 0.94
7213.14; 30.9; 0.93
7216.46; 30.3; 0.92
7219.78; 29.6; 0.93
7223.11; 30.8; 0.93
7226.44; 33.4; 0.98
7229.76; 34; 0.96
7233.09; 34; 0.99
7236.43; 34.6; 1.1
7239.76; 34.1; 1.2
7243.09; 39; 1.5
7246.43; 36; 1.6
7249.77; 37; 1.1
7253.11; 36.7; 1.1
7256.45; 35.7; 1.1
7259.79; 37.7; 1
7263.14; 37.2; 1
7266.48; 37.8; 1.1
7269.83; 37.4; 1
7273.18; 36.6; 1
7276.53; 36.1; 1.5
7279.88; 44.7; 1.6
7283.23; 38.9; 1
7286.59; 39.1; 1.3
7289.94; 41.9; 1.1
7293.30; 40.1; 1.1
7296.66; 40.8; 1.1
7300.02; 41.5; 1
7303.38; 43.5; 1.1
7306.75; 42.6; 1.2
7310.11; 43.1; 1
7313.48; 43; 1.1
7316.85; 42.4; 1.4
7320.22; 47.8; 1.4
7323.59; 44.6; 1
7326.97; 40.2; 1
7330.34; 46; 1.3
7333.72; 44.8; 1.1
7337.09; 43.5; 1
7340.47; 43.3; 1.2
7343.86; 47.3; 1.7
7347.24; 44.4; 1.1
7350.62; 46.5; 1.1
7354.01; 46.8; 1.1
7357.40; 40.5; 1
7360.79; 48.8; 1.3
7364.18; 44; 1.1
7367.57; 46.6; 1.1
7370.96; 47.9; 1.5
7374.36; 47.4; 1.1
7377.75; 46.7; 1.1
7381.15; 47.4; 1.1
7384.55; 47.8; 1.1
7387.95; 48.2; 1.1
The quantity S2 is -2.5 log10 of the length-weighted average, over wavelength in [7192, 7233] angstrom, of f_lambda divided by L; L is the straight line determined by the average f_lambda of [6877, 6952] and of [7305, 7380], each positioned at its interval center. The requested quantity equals 0.278 mag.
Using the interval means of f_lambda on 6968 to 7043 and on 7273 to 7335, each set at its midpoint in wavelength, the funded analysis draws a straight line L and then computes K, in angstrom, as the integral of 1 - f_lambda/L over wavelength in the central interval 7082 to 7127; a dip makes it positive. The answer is 9.64 angstrom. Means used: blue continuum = 35.3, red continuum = 42.1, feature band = 29.5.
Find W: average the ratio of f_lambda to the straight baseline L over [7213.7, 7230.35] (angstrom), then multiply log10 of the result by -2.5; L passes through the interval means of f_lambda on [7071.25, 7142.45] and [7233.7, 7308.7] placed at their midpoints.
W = 0.134 mag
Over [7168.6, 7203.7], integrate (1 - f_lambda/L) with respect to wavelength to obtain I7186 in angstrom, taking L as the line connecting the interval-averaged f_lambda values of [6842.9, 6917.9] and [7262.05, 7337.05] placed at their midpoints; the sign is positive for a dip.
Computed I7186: 7.0 angstrom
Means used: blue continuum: 23.4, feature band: 29.3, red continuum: 41.5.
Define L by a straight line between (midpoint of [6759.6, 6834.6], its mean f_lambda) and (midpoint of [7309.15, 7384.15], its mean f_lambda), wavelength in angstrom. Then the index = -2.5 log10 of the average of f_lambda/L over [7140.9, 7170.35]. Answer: 0.39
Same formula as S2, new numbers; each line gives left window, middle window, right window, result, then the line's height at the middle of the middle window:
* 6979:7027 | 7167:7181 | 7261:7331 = 0.35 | 38.3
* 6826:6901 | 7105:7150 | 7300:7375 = 0.28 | 34.9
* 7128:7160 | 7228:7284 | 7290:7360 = -0.02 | 36.3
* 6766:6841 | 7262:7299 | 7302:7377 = 0.08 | 42.3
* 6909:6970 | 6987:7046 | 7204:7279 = -0.19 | 30.6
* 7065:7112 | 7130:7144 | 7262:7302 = 0.39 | 32.7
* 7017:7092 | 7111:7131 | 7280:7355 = 0.28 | 37.6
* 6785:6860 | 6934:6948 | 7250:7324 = -0.13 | 26.6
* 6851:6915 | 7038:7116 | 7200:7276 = -0.15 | 29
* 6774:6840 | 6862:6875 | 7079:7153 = 0.05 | 23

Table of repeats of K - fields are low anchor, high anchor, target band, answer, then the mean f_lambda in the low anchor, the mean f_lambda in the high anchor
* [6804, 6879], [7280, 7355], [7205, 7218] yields 3.03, 22.1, 43.3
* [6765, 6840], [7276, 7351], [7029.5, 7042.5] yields -3.60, 22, 42.9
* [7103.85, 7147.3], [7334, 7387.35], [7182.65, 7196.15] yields 0.48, 27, 46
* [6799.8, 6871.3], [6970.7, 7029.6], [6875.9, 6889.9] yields 1.38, 22.1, 34.2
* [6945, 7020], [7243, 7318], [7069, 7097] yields 3.30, 33.3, 39.5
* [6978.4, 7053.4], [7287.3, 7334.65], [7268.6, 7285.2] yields 1.35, 36.7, 42.9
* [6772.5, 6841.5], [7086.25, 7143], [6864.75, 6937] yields -3.24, 21.9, 27.1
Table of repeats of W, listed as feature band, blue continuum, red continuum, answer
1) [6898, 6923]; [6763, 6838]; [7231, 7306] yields 0.03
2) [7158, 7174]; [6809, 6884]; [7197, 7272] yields 0.17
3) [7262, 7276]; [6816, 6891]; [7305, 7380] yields 0.12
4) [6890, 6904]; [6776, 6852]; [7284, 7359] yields 0.09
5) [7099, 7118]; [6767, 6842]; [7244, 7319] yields 0.13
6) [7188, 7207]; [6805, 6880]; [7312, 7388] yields 0.30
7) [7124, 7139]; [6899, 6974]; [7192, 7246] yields 0.32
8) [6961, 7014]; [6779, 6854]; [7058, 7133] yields -0.24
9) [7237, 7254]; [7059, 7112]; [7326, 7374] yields 0.08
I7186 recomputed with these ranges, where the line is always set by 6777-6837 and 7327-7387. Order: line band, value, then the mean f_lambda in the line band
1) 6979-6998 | -2.34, 33.3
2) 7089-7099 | 2.22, 26.6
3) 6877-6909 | 2.10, 23.8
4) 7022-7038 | -3.32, 38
